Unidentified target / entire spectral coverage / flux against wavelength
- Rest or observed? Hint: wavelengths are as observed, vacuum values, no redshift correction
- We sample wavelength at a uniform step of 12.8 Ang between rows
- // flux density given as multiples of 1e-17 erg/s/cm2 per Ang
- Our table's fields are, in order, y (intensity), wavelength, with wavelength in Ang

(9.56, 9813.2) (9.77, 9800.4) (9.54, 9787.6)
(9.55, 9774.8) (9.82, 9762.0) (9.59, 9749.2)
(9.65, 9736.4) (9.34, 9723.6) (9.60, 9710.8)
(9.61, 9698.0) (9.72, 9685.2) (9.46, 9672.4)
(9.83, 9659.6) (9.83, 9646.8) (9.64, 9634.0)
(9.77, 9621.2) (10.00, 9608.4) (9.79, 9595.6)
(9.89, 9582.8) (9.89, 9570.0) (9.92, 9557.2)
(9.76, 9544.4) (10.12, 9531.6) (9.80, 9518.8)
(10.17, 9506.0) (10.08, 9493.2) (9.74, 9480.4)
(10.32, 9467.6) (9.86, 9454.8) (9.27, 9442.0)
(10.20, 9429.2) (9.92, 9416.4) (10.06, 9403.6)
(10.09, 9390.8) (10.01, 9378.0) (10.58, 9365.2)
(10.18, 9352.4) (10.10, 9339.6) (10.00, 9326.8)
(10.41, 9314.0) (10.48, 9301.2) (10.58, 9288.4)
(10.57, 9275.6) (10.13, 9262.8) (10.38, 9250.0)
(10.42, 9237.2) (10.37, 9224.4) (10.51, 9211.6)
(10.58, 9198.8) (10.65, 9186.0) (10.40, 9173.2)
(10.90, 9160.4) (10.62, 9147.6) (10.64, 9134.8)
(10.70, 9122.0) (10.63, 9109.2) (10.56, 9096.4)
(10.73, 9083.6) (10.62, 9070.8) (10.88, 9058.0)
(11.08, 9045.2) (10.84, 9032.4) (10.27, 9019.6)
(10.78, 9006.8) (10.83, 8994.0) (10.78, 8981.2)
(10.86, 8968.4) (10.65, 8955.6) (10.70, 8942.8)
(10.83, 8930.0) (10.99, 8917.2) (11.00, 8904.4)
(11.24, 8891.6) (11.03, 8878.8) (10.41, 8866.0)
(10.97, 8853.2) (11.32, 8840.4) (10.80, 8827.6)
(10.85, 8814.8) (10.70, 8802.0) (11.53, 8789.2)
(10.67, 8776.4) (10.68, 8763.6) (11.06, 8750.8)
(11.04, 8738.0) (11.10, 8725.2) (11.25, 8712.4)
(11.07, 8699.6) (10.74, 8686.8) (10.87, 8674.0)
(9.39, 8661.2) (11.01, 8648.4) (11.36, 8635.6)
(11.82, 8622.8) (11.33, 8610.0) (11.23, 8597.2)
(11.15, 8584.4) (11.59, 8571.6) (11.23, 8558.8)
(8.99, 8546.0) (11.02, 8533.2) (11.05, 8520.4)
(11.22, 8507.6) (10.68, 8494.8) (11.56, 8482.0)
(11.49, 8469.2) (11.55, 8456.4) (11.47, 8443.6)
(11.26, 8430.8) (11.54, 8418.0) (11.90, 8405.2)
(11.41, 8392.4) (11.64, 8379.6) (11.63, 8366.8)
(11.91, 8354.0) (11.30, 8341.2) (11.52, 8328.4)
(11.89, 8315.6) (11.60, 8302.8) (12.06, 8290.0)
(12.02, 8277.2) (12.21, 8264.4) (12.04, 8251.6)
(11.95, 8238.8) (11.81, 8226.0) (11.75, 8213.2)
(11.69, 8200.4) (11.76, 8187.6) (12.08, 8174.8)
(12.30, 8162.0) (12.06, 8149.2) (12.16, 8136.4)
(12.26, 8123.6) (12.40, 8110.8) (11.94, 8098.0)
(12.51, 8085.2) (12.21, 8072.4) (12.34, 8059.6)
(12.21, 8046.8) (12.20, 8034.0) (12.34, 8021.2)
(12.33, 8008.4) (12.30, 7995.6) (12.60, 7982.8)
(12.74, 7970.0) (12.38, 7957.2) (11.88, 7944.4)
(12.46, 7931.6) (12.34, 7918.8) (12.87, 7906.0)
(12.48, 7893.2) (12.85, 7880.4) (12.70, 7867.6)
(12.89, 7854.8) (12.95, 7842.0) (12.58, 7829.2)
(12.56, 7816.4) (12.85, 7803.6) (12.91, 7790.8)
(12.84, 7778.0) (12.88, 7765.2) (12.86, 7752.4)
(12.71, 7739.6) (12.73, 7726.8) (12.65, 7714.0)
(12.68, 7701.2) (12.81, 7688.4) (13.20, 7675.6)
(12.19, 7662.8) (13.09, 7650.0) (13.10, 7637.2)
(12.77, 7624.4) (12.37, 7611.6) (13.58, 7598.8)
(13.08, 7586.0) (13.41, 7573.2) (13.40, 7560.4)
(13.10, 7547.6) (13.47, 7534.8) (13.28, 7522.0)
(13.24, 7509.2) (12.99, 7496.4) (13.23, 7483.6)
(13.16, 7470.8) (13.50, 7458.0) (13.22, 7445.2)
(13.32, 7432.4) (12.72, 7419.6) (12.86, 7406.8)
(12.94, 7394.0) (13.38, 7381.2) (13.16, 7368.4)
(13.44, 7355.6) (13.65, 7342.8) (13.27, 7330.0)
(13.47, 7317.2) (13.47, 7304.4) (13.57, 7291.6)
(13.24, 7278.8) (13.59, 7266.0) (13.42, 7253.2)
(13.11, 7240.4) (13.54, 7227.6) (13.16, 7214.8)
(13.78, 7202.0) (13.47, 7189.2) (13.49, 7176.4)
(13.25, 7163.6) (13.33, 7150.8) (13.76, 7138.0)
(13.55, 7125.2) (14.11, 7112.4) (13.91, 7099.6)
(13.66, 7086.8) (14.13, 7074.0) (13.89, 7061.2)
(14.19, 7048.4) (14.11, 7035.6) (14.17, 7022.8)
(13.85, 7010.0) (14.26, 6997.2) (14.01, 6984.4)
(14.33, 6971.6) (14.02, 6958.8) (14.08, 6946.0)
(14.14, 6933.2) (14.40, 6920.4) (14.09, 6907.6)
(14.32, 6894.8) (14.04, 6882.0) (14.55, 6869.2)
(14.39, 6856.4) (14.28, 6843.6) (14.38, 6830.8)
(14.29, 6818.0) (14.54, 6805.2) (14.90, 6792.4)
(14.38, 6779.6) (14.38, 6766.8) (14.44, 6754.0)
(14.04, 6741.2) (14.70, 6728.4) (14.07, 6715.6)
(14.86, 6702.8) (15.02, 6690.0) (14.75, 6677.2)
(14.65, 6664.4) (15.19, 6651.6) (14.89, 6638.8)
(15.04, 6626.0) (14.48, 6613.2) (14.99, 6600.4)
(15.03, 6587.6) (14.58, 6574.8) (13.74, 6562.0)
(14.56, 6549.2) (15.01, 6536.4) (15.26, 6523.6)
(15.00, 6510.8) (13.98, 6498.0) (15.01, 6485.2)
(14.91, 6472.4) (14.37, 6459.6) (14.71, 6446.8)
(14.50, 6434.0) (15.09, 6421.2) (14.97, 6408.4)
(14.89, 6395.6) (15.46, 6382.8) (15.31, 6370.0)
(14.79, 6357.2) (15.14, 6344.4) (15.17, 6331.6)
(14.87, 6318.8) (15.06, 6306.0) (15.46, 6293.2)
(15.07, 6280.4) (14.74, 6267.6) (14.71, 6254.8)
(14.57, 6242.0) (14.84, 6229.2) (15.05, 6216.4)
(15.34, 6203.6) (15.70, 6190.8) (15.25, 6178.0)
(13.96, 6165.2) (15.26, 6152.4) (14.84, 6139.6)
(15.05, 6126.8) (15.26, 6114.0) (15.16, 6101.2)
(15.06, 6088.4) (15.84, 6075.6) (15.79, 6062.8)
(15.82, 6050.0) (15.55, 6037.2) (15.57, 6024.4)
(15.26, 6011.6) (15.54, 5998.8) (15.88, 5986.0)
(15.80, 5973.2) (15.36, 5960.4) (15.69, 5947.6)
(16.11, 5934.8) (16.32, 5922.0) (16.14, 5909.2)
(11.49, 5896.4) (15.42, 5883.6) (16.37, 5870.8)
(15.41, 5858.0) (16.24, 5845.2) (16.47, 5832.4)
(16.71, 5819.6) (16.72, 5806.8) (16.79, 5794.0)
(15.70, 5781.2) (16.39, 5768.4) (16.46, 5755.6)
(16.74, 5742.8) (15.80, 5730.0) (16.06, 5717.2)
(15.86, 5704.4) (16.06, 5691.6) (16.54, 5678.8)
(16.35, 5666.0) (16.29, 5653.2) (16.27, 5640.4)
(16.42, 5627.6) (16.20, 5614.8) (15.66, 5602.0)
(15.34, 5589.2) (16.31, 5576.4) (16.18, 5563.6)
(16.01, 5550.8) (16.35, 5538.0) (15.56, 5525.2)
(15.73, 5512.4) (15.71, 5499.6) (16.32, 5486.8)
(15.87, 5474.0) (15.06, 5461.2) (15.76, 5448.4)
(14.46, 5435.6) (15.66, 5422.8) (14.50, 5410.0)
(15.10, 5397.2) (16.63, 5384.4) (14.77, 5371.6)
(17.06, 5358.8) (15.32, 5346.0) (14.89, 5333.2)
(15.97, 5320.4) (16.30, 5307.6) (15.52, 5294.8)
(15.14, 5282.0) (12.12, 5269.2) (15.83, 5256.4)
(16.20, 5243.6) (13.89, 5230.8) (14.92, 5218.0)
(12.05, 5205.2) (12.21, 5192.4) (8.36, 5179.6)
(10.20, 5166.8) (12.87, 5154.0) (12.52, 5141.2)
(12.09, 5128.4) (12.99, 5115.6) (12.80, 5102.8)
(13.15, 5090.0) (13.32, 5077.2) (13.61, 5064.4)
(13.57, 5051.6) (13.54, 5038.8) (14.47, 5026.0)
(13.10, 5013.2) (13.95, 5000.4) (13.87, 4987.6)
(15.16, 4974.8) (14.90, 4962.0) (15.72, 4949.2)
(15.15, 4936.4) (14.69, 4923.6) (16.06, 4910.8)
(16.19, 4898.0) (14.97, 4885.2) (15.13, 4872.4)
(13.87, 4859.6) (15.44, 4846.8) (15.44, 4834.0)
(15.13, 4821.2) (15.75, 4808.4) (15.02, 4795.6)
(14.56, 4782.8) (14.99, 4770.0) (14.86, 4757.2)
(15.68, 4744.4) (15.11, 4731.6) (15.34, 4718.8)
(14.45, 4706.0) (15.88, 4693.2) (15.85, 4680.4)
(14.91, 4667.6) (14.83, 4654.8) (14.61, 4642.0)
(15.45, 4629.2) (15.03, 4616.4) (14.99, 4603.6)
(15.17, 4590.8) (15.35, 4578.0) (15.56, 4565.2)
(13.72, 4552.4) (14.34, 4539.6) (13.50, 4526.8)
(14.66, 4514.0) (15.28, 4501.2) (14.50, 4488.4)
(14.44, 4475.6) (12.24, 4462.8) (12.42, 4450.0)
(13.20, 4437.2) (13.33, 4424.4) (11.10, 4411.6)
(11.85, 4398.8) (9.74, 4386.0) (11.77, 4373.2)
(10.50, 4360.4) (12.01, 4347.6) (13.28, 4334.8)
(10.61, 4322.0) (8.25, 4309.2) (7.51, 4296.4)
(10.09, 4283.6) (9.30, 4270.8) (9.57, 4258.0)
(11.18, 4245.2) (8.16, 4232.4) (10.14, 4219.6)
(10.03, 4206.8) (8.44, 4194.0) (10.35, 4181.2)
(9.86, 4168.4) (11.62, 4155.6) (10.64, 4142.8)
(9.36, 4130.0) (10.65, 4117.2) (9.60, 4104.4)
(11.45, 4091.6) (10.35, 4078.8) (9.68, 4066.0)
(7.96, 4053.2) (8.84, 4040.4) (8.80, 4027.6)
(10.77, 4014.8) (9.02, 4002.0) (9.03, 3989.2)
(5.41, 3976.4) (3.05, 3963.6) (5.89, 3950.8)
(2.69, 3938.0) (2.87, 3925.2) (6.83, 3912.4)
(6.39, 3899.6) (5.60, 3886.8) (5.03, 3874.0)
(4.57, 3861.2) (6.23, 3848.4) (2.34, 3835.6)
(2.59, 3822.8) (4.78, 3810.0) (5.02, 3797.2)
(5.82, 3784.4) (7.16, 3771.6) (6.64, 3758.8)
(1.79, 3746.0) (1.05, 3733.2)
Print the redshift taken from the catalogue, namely 0.00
